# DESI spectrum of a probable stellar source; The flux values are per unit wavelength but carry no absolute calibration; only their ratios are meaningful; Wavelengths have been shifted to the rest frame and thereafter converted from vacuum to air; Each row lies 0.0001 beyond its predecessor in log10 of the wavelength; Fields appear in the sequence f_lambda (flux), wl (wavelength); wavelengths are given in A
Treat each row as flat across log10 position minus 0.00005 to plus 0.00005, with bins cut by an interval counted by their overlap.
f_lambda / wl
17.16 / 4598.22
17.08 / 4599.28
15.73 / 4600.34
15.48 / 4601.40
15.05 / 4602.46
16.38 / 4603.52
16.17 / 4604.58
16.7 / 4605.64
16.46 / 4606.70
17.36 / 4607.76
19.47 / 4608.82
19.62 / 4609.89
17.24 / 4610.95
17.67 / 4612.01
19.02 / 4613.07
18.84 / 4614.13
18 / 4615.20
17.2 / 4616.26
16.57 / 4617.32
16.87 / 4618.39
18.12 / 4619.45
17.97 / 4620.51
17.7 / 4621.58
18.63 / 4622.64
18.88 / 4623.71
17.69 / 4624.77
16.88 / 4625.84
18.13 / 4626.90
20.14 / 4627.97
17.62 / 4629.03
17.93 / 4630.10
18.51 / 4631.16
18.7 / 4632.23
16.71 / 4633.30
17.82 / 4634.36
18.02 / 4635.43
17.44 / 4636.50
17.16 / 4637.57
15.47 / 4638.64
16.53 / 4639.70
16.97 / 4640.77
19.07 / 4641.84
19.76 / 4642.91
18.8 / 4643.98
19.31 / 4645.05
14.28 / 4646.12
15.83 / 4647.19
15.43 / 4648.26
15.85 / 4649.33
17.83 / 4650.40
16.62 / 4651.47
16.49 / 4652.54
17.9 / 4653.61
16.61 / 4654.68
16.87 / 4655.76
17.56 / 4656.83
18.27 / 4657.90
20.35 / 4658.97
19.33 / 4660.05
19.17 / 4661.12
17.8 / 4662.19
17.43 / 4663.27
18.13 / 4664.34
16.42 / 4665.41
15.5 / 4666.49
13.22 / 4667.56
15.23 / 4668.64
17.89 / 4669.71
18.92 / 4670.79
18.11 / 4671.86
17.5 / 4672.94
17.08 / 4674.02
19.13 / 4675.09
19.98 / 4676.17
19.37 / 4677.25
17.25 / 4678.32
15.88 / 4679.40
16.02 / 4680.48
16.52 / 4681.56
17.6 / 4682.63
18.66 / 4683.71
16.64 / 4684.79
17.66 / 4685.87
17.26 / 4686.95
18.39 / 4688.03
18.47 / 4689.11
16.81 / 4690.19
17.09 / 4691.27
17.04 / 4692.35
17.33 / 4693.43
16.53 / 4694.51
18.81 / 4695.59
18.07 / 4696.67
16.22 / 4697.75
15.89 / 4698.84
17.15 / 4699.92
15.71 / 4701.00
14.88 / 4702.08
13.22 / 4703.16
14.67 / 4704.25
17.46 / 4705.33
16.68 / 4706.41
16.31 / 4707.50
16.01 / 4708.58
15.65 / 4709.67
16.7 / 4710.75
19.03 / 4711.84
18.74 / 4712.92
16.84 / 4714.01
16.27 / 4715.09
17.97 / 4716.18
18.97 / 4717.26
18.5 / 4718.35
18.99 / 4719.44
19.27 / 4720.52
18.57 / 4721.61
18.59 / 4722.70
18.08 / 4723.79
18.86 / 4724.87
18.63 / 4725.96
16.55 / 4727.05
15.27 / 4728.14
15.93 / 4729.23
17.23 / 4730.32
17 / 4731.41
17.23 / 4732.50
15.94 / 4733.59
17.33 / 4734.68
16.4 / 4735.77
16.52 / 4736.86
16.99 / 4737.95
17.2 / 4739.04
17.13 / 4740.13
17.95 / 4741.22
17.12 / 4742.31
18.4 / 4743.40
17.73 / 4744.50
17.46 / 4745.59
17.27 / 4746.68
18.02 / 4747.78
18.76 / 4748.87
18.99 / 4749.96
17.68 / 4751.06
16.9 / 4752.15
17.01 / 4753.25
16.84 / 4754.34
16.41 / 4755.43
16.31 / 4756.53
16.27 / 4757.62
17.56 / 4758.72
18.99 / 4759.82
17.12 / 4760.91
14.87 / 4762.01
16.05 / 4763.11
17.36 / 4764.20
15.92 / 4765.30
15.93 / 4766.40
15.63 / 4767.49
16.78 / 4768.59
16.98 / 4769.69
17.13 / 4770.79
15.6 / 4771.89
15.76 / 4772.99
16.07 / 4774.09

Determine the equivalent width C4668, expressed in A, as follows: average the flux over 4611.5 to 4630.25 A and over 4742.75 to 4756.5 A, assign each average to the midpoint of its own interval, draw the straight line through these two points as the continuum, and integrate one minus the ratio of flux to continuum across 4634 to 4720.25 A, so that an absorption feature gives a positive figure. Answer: 2.65 A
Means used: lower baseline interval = 18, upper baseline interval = 17.6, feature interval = 17.3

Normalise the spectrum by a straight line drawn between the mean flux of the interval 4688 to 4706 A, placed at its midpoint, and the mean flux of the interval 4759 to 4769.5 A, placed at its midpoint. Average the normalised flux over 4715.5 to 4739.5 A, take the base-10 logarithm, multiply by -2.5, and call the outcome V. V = -0.059 mag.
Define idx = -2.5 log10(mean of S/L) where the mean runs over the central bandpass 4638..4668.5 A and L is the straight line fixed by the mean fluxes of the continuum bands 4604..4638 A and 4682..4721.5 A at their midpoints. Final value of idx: 0.02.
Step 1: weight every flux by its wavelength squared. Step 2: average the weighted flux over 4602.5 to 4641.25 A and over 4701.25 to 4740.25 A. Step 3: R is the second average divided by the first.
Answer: 1.0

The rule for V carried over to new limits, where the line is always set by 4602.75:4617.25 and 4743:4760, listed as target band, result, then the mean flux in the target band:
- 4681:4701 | 0.016 mag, 17.3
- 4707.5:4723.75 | -0.018 mag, 17.8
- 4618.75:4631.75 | -0.034 mag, 18.2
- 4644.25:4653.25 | 0.065 mag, 16.6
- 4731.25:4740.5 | 0.041 mag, 16.9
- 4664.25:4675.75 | 0.036 mag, 17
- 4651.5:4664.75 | -0.022 mag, 17.9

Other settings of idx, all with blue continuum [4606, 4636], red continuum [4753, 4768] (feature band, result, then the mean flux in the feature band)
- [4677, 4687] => 0.01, 17.2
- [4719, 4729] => -0.07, 18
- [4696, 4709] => 0.07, 16.1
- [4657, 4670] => 0.01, 17.4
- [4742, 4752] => -0.07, 17.9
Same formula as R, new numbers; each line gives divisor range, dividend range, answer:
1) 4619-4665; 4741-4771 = 1.01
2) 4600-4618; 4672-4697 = 1.06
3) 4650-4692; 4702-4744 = 1.00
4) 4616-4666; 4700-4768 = 1.01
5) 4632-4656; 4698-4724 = 1.02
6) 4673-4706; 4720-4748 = 1.04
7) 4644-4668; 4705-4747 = 1.05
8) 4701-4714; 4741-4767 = 1.08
